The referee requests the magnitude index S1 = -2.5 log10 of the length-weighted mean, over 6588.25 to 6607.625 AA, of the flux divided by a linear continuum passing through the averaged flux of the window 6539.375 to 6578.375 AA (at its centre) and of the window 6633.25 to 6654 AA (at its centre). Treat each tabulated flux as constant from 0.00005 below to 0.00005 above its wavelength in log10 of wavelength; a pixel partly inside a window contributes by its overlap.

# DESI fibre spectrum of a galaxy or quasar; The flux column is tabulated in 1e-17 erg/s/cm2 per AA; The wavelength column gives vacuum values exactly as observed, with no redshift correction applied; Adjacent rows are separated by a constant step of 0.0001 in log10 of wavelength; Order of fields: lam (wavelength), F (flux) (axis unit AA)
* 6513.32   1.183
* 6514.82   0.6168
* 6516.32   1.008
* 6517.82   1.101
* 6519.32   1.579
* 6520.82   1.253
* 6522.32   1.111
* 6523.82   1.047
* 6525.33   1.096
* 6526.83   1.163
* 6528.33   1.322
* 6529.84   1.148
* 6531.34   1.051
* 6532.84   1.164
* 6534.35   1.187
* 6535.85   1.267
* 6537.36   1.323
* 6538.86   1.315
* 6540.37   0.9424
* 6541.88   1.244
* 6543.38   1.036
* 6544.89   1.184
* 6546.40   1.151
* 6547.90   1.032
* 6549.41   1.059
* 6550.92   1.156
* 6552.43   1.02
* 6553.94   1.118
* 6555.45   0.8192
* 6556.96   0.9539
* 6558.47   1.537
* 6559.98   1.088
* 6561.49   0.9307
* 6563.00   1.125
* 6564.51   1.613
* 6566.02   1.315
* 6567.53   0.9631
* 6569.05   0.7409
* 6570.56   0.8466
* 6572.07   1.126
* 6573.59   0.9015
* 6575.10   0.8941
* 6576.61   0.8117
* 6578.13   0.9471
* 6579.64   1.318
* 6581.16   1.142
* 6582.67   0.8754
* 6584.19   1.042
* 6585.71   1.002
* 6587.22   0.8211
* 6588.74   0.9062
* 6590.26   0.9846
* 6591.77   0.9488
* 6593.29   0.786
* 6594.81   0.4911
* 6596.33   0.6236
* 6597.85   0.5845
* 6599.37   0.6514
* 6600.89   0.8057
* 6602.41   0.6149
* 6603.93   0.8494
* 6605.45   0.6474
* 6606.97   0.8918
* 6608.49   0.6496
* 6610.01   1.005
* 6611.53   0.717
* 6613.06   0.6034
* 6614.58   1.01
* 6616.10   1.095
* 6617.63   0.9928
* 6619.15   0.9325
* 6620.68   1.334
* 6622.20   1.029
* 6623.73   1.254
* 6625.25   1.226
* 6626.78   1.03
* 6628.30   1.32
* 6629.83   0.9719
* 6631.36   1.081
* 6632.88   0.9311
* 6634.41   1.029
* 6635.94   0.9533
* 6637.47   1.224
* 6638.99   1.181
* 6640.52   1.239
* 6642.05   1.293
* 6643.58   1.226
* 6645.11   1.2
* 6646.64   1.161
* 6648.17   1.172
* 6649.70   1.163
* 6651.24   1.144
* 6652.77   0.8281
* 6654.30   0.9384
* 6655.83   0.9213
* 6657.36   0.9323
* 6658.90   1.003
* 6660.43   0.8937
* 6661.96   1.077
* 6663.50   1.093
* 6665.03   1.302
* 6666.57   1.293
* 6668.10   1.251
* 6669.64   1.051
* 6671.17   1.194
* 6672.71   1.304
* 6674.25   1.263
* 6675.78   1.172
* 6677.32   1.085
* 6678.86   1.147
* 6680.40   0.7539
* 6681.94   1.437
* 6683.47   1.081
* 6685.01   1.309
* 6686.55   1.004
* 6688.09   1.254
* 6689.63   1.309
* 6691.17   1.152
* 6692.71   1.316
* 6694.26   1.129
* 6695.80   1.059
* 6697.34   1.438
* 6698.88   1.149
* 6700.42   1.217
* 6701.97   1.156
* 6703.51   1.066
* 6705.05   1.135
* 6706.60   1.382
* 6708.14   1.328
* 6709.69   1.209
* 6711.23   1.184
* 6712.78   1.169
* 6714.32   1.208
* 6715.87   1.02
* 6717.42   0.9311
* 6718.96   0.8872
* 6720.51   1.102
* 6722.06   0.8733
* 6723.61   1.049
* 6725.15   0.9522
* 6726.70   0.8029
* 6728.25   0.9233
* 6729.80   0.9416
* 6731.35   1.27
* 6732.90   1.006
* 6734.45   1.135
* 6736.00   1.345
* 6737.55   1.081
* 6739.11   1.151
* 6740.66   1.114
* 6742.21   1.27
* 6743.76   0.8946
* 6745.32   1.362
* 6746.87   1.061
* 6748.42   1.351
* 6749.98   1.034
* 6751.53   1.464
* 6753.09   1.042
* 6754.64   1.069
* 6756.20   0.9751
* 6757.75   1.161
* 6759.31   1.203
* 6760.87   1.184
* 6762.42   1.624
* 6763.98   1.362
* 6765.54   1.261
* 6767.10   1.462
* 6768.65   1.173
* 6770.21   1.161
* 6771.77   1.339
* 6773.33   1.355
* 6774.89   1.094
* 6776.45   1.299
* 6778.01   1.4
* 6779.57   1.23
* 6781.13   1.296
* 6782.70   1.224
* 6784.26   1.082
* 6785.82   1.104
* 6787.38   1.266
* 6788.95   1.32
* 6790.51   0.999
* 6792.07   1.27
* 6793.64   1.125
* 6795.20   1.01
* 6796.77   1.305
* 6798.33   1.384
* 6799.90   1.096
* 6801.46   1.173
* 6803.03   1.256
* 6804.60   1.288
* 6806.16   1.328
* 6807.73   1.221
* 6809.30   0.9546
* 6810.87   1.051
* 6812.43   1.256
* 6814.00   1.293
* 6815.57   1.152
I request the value 0.41 mag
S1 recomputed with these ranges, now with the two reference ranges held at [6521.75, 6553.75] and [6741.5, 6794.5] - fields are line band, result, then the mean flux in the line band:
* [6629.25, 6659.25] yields 0.09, 1.08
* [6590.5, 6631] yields 0.29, 0.891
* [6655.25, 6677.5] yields 0.06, 1.13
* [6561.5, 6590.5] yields 0.14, 1.02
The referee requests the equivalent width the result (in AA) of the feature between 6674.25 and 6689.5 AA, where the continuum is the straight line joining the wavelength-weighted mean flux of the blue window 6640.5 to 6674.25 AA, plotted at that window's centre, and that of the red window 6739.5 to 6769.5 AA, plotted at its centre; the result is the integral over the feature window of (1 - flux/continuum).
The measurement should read -0.1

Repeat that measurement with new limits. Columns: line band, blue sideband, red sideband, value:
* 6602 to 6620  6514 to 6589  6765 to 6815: 4.52 AA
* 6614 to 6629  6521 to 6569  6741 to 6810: 0.55 AA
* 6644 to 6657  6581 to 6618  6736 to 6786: -1.64 AA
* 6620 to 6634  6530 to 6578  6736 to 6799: 0.09 AA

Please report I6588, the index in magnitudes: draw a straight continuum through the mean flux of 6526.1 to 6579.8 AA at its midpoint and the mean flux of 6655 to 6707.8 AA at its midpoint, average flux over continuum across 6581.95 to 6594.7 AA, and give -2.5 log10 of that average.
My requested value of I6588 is 0.24 mag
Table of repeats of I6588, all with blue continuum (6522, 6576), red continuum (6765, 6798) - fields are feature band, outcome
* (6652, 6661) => 0.26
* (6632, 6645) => 0.02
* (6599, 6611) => 0.43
